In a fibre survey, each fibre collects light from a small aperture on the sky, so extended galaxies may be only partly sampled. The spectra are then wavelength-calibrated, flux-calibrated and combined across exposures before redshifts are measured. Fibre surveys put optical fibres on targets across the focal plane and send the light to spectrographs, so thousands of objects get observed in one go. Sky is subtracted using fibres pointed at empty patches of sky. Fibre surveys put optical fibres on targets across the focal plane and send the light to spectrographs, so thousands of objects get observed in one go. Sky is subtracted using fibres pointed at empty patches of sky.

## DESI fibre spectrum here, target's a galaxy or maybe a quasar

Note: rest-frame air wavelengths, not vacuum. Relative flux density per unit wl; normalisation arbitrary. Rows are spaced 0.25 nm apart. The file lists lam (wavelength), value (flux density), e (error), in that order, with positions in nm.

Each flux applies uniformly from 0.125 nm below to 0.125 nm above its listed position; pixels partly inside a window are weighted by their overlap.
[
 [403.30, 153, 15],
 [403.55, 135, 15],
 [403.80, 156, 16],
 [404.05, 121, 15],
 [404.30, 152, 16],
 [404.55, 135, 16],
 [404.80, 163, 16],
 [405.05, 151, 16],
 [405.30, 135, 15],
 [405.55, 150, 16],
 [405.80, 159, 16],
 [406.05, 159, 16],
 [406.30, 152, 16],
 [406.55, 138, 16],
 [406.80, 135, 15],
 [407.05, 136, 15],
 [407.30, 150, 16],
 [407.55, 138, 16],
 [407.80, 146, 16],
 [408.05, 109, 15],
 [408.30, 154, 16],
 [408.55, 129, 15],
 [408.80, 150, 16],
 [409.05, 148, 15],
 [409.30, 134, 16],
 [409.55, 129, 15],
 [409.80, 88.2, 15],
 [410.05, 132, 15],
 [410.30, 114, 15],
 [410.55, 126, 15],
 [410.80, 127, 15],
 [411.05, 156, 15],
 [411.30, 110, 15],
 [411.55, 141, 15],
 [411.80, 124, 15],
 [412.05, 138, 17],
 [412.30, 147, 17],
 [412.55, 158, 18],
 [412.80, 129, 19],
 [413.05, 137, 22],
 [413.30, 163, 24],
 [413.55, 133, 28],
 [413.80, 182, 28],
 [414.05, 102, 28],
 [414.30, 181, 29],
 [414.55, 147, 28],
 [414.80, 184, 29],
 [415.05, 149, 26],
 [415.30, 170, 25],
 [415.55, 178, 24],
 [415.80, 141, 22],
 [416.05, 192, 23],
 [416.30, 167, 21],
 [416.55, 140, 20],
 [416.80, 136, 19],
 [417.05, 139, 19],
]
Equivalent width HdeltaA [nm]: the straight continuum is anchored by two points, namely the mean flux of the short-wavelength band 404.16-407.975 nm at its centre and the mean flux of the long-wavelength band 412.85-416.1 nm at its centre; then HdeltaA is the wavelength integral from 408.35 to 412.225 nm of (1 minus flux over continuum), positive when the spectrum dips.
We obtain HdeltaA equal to 0.538 nm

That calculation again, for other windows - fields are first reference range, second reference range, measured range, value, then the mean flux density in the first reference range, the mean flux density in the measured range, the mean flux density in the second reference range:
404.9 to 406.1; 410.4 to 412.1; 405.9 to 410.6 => 0.201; 151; 135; 131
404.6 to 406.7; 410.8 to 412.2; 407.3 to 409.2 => 0.038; 150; 140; 133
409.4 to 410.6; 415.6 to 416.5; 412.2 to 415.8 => -0.113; 118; 154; 165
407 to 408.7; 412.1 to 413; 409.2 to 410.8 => 0.222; 138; 121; 143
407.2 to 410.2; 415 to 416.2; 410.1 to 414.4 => 0.344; 134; 139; 167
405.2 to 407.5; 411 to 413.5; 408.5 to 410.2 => 0.153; 146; 130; 140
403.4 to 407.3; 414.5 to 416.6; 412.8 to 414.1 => 0.131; 145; 144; 165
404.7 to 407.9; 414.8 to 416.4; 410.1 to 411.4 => 0.245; 147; 127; 168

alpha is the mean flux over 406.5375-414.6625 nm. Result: 137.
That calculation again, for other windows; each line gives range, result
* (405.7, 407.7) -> 146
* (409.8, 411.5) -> 125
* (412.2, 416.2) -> 156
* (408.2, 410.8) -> 130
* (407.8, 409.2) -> 139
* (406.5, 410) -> 134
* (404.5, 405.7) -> 148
